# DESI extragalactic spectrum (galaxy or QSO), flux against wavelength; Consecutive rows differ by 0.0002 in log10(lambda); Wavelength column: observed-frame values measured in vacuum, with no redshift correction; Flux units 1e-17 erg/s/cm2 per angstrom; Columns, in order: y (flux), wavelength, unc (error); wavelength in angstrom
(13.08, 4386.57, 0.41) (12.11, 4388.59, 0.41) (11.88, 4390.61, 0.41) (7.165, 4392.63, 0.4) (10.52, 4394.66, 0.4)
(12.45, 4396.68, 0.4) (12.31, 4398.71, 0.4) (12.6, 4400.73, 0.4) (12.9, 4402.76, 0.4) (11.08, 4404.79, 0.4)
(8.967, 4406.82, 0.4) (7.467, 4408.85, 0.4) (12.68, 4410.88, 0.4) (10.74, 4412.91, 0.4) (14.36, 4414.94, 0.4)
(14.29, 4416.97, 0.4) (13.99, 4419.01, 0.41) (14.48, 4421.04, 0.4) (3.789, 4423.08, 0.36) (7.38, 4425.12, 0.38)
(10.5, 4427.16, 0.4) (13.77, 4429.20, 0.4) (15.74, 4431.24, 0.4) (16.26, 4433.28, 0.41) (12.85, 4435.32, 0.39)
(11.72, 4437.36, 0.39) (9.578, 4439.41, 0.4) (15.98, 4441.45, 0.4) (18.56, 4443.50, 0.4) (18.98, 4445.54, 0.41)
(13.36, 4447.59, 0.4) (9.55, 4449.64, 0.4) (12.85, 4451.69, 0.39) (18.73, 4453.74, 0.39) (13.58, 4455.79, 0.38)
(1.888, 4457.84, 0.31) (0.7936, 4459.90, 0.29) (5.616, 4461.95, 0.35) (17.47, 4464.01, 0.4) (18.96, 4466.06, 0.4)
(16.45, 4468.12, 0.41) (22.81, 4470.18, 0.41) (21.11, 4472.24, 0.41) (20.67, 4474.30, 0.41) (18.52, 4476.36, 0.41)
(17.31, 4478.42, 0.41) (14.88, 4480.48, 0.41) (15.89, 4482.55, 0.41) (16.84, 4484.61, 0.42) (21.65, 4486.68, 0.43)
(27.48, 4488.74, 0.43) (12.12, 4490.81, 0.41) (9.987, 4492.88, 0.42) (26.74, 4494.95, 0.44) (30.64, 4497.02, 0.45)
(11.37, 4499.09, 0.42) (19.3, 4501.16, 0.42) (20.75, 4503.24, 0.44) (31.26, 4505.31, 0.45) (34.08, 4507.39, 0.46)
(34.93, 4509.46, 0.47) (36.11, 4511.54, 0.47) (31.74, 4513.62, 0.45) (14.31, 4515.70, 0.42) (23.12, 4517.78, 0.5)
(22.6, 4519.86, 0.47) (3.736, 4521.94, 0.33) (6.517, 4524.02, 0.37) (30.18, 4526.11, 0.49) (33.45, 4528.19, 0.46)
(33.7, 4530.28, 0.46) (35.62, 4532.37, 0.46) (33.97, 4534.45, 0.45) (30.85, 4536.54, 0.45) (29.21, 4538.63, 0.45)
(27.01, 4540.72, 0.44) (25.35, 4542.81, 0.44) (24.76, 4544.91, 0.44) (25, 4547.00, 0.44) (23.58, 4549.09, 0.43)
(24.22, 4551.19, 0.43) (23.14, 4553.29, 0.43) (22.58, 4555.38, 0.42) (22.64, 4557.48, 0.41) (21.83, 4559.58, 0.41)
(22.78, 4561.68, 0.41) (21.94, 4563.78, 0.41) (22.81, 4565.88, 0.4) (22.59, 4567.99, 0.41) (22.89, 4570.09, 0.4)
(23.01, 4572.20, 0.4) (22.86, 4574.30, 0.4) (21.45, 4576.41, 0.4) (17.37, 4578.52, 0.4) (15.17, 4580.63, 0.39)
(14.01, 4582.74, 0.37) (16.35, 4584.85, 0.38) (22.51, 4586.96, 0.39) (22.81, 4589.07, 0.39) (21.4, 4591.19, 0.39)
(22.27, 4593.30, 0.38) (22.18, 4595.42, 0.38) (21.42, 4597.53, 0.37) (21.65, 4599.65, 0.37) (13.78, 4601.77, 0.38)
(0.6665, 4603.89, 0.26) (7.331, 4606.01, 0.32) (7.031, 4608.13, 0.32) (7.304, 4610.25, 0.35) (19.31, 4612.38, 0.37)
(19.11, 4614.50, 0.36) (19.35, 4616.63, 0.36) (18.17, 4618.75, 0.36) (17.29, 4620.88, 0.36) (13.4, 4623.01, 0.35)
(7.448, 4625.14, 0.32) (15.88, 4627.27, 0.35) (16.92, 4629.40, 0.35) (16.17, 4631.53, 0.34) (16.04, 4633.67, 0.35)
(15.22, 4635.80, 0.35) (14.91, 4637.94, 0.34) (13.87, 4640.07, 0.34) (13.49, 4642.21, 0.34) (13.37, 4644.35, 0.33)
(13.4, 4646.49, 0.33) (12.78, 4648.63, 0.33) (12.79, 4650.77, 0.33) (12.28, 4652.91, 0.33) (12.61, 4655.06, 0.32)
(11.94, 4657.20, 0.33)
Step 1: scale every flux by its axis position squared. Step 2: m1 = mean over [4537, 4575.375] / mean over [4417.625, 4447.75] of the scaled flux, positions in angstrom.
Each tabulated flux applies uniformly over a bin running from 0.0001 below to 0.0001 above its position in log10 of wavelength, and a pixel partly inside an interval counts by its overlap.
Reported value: 1.92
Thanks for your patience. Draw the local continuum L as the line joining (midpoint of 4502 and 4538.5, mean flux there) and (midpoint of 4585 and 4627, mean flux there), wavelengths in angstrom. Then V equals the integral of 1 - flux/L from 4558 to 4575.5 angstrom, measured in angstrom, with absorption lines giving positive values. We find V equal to -1.34 angstrom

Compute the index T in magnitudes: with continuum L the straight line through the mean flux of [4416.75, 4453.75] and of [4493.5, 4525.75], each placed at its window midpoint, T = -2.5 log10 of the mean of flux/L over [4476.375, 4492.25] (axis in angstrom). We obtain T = 0.107 mag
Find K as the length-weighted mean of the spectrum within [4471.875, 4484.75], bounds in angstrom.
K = 17.8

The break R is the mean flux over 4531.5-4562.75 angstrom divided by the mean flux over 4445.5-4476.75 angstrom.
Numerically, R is 1.83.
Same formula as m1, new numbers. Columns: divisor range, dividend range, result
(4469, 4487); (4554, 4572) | 1.25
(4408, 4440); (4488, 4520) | 2.11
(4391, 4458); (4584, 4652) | 1.37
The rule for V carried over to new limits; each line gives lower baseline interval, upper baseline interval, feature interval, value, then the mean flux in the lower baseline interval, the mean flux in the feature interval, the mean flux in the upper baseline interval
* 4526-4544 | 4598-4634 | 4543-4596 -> 4.07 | 31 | 21.7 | 14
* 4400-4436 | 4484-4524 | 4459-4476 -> 2.18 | 11.9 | 15.7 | 22.2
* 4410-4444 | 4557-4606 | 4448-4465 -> 4.60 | 12.7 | 10.2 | 19.5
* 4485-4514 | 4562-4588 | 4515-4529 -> 2.54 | 24.5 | 19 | 20.3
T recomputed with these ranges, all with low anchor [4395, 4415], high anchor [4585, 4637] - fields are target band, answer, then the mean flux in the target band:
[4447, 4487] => -0.159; 14.9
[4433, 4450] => -0.162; 14.2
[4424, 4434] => -0.052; 12.5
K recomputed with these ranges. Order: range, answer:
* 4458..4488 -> 16.1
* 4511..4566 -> 24.9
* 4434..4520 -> 18.4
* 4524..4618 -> 21.6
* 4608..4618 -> 15.2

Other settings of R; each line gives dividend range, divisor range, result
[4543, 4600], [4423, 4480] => 1.56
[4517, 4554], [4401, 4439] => 2.15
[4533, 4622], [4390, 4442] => 1.75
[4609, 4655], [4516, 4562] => 0.59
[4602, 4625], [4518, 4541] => 0.49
